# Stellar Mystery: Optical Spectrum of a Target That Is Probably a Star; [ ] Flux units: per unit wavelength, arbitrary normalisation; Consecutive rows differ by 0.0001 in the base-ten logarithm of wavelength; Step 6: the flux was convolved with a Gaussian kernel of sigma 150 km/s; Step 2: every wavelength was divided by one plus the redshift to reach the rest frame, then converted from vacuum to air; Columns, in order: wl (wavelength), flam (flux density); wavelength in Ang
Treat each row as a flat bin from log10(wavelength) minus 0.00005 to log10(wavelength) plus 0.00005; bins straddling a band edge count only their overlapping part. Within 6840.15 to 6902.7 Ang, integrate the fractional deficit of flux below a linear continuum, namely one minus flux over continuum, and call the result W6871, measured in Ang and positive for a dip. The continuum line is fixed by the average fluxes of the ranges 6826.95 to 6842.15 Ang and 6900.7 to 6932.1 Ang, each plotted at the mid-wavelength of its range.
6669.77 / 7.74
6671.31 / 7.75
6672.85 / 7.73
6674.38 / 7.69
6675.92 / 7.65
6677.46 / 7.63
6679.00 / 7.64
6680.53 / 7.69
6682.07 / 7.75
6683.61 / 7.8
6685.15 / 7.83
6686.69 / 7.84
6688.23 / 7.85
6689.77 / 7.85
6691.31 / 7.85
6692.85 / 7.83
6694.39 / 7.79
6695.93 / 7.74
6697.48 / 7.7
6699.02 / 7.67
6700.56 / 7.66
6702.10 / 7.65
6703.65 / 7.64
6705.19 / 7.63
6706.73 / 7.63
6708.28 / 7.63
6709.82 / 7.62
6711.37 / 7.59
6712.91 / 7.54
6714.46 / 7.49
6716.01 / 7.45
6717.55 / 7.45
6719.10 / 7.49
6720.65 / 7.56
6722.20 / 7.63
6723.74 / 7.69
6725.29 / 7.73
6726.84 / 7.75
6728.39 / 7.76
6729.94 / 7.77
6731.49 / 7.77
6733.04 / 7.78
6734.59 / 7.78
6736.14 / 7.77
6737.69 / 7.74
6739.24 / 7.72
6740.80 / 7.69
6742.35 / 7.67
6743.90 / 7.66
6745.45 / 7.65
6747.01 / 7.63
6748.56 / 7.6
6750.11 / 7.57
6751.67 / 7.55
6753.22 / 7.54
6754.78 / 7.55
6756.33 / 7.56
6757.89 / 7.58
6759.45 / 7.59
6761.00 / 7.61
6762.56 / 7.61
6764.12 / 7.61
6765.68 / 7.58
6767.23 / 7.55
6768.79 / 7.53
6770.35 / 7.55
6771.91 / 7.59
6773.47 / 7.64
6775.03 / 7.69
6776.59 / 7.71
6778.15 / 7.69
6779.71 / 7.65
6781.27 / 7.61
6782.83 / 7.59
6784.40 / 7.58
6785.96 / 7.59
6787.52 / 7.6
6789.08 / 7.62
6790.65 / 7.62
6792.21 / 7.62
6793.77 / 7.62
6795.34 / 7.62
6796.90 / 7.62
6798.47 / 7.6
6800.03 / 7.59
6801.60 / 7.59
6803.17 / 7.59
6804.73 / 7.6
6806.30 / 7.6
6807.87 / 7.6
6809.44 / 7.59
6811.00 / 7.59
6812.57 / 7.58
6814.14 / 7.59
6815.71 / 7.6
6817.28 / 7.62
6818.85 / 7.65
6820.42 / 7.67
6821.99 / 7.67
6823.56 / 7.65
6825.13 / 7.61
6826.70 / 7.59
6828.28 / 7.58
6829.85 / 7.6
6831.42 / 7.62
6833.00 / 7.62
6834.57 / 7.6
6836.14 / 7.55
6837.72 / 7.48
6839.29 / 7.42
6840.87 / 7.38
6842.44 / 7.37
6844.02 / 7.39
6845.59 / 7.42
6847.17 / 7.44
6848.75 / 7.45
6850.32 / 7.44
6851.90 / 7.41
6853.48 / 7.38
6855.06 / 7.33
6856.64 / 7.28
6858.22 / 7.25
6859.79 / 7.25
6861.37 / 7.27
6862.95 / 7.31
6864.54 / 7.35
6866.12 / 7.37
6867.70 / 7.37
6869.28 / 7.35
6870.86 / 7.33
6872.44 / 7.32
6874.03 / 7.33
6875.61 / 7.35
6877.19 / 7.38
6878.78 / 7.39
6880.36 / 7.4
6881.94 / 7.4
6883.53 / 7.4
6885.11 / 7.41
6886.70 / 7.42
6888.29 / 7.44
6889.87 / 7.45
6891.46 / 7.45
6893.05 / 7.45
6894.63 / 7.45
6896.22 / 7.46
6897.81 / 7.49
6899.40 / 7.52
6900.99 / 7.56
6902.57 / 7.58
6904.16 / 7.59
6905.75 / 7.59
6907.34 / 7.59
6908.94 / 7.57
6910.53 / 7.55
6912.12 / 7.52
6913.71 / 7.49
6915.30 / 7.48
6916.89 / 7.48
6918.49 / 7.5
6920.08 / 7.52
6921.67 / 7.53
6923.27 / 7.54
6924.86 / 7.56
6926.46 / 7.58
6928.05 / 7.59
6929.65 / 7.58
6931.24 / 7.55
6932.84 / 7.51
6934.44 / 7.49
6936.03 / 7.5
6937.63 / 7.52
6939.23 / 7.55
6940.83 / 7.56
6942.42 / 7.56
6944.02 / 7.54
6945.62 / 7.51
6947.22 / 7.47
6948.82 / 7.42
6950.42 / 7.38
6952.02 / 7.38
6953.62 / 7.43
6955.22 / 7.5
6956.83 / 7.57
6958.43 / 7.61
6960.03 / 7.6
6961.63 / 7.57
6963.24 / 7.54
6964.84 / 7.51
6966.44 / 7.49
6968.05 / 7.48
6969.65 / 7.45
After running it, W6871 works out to 1.2 Ang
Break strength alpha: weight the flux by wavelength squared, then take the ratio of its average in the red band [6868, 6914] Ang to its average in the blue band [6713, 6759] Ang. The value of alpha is 1.02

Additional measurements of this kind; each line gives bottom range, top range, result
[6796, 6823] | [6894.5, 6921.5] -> 1.02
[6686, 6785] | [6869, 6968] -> 1.03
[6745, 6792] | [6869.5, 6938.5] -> 1.02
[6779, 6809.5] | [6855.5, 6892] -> 0.99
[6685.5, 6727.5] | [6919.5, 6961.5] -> 1.05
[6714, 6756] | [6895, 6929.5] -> 1.04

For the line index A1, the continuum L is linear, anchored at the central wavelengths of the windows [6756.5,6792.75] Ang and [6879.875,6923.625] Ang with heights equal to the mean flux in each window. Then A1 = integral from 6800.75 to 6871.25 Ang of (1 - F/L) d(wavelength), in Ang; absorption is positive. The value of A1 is 0.6 Ang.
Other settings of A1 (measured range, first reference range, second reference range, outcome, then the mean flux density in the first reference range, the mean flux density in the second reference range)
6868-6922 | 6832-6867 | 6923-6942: 0.13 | 7.4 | 7.55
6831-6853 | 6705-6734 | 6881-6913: 0.20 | 7.63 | 7.49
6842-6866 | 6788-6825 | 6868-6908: 0.51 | 7.61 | 7.44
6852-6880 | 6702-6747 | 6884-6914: 0.74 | 7.65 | 7.5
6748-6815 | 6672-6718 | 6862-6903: -0.36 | 7.69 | 7.41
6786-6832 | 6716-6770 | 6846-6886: -0.76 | 7.64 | 7.36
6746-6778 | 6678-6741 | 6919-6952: 0.25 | 7.69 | 7.52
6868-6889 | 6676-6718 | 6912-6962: 0.50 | 7.68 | 7.52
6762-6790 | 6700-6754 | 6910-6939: 0.01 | 7.64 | 7.53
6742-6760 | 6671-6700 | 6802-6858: 0.13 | 7.75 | 7.53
